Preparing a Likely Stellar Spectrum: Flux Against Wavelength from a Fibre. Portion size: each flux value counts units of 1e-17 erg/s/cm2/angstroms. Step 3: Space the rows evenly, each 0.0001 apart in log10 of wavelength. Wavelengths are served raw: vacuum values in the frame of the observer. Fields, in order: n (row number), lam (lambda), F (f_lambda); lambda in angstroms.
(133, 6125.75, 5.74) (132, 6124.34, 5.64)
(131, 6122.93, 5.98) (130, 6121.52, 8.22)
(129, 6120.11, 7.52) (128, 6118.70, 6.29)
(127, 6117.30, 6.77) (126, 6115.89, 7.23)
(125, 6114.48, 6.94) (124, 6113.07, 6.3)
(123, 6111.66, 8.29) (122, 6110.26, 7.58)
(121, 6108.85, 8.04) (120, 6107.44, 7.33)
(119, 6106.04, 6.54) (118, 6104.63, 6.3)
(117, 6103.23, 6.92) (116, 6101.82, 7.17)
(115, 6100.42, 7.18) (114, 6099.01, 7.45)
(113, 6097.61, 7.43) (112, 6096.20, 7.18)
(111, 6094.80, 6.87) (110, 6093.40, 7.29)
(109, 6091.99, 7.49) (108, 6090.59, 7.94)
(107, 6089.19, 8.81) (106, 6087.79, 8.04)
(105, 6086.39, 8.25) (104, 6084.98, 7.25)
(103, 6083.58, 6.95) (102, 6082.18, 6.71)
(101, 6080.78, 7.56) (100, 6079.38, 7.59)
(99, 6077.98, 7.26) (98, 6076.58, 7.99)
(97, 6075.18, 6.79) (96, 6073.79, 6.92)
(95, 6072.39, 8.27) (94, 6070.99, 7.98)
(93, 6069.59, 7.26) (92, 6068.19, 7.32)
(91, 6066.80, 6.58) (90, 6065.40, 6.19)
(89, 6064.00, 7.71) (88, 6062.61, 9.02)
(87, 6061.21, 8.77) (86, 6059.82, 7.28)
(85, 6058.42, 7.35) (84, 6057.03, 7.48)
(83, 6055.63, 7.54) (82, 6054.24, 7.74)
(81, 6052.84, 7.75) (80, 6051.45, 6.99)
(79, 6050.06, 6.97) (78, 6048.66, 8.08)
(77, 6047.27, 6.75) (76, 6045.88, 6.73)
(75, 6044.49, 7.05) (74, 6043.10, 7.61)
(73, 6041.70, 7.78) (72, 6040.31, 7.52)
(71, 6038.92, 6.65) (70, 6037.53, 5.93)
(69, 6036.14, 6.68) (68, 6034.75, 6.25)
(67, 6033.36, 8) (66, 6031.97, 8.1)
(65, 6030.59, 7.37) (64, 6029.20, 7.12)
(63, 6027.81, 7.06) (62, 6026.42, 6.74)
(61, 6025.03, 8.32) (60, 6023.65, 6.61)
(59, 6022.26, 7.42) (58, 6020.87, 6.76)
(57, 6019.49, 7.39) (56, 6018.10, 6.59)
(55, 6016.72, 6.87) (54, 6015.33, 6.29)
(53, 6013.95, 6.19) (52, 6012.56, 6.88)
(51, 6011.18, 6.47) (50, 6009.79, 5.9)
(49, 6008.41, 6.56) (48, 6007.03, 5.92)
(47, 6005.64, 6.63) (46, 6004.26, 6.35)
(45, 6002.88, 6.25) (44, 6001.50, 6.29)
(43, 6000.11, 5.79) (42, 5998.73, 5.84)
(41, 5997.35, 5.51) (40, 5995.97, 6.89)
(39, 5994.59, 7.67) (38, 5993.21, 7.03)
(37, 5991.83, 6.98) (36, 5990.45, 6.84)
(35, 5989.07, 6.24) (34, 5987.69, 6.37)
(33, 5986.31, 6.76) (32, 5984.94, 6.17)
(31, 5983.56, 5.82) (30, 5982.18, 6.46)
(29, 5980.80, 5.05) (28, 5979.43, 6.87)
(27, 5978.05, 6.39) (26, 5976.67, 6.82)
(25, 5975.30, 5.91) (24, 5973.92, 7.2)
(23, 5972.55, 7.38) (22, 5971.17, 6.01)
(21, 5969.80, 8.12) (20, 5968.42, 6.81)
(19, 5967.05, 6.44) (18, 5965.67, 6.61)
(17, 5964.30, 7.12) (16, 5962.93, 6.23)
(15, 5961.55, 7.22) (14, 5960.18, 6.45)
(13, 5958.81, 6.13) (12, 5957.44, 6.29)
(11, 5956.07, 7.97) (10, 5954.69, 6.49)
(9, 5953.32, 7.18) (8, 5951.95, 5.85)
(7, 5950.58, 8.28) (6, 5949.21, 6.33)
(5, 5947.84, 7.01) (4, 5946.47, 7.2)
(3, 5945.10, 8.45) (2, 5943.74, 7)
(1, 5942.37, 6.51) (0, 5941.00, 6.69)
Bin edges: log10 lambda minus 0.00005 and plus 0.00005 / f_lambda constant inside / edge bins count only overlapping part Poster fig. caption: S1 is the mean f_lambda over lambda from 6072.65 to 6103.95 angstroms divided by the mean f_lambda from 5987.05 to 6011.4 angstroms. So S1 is 1.2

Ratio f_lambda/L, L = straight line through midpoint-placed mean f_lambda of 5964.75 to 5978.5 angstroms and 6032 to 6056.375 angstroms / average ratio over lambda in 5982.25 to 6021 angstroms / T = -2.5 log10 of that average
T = 0.08 mag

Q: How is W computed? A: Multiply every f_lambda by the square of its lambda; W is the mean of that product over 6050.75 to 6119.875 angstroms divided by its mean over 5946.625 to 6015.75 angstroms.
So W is 1.16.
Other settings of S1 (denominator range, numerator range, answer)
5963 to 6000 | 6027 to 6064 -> 1.12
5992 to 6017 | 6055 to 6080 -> 1.17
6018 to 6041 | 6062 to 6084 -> 1.04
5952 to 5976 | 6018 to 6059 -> 1.07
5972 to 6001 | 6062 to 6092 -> 1.17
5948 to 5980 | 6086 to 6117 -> 1.09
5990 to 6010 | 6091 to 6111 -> 1.12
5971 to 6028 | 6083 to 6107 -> 1.12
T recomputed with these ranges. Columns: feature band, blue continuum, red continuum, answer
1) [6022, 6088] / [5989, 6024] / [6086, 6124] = -0.068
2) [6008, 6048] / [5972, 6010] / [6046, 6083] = -0.002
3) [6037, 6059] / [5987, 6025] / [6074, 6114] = -0.046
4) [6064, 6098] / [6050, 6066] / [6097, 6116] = -0.002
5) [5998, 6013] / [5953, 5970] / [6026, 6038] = 0.117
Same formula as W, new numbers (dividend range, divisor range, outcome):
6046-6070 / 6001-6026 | 1.13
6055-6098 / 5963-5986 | 1.18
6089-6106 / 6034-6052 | 1.06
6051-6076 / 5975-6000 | 1.20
